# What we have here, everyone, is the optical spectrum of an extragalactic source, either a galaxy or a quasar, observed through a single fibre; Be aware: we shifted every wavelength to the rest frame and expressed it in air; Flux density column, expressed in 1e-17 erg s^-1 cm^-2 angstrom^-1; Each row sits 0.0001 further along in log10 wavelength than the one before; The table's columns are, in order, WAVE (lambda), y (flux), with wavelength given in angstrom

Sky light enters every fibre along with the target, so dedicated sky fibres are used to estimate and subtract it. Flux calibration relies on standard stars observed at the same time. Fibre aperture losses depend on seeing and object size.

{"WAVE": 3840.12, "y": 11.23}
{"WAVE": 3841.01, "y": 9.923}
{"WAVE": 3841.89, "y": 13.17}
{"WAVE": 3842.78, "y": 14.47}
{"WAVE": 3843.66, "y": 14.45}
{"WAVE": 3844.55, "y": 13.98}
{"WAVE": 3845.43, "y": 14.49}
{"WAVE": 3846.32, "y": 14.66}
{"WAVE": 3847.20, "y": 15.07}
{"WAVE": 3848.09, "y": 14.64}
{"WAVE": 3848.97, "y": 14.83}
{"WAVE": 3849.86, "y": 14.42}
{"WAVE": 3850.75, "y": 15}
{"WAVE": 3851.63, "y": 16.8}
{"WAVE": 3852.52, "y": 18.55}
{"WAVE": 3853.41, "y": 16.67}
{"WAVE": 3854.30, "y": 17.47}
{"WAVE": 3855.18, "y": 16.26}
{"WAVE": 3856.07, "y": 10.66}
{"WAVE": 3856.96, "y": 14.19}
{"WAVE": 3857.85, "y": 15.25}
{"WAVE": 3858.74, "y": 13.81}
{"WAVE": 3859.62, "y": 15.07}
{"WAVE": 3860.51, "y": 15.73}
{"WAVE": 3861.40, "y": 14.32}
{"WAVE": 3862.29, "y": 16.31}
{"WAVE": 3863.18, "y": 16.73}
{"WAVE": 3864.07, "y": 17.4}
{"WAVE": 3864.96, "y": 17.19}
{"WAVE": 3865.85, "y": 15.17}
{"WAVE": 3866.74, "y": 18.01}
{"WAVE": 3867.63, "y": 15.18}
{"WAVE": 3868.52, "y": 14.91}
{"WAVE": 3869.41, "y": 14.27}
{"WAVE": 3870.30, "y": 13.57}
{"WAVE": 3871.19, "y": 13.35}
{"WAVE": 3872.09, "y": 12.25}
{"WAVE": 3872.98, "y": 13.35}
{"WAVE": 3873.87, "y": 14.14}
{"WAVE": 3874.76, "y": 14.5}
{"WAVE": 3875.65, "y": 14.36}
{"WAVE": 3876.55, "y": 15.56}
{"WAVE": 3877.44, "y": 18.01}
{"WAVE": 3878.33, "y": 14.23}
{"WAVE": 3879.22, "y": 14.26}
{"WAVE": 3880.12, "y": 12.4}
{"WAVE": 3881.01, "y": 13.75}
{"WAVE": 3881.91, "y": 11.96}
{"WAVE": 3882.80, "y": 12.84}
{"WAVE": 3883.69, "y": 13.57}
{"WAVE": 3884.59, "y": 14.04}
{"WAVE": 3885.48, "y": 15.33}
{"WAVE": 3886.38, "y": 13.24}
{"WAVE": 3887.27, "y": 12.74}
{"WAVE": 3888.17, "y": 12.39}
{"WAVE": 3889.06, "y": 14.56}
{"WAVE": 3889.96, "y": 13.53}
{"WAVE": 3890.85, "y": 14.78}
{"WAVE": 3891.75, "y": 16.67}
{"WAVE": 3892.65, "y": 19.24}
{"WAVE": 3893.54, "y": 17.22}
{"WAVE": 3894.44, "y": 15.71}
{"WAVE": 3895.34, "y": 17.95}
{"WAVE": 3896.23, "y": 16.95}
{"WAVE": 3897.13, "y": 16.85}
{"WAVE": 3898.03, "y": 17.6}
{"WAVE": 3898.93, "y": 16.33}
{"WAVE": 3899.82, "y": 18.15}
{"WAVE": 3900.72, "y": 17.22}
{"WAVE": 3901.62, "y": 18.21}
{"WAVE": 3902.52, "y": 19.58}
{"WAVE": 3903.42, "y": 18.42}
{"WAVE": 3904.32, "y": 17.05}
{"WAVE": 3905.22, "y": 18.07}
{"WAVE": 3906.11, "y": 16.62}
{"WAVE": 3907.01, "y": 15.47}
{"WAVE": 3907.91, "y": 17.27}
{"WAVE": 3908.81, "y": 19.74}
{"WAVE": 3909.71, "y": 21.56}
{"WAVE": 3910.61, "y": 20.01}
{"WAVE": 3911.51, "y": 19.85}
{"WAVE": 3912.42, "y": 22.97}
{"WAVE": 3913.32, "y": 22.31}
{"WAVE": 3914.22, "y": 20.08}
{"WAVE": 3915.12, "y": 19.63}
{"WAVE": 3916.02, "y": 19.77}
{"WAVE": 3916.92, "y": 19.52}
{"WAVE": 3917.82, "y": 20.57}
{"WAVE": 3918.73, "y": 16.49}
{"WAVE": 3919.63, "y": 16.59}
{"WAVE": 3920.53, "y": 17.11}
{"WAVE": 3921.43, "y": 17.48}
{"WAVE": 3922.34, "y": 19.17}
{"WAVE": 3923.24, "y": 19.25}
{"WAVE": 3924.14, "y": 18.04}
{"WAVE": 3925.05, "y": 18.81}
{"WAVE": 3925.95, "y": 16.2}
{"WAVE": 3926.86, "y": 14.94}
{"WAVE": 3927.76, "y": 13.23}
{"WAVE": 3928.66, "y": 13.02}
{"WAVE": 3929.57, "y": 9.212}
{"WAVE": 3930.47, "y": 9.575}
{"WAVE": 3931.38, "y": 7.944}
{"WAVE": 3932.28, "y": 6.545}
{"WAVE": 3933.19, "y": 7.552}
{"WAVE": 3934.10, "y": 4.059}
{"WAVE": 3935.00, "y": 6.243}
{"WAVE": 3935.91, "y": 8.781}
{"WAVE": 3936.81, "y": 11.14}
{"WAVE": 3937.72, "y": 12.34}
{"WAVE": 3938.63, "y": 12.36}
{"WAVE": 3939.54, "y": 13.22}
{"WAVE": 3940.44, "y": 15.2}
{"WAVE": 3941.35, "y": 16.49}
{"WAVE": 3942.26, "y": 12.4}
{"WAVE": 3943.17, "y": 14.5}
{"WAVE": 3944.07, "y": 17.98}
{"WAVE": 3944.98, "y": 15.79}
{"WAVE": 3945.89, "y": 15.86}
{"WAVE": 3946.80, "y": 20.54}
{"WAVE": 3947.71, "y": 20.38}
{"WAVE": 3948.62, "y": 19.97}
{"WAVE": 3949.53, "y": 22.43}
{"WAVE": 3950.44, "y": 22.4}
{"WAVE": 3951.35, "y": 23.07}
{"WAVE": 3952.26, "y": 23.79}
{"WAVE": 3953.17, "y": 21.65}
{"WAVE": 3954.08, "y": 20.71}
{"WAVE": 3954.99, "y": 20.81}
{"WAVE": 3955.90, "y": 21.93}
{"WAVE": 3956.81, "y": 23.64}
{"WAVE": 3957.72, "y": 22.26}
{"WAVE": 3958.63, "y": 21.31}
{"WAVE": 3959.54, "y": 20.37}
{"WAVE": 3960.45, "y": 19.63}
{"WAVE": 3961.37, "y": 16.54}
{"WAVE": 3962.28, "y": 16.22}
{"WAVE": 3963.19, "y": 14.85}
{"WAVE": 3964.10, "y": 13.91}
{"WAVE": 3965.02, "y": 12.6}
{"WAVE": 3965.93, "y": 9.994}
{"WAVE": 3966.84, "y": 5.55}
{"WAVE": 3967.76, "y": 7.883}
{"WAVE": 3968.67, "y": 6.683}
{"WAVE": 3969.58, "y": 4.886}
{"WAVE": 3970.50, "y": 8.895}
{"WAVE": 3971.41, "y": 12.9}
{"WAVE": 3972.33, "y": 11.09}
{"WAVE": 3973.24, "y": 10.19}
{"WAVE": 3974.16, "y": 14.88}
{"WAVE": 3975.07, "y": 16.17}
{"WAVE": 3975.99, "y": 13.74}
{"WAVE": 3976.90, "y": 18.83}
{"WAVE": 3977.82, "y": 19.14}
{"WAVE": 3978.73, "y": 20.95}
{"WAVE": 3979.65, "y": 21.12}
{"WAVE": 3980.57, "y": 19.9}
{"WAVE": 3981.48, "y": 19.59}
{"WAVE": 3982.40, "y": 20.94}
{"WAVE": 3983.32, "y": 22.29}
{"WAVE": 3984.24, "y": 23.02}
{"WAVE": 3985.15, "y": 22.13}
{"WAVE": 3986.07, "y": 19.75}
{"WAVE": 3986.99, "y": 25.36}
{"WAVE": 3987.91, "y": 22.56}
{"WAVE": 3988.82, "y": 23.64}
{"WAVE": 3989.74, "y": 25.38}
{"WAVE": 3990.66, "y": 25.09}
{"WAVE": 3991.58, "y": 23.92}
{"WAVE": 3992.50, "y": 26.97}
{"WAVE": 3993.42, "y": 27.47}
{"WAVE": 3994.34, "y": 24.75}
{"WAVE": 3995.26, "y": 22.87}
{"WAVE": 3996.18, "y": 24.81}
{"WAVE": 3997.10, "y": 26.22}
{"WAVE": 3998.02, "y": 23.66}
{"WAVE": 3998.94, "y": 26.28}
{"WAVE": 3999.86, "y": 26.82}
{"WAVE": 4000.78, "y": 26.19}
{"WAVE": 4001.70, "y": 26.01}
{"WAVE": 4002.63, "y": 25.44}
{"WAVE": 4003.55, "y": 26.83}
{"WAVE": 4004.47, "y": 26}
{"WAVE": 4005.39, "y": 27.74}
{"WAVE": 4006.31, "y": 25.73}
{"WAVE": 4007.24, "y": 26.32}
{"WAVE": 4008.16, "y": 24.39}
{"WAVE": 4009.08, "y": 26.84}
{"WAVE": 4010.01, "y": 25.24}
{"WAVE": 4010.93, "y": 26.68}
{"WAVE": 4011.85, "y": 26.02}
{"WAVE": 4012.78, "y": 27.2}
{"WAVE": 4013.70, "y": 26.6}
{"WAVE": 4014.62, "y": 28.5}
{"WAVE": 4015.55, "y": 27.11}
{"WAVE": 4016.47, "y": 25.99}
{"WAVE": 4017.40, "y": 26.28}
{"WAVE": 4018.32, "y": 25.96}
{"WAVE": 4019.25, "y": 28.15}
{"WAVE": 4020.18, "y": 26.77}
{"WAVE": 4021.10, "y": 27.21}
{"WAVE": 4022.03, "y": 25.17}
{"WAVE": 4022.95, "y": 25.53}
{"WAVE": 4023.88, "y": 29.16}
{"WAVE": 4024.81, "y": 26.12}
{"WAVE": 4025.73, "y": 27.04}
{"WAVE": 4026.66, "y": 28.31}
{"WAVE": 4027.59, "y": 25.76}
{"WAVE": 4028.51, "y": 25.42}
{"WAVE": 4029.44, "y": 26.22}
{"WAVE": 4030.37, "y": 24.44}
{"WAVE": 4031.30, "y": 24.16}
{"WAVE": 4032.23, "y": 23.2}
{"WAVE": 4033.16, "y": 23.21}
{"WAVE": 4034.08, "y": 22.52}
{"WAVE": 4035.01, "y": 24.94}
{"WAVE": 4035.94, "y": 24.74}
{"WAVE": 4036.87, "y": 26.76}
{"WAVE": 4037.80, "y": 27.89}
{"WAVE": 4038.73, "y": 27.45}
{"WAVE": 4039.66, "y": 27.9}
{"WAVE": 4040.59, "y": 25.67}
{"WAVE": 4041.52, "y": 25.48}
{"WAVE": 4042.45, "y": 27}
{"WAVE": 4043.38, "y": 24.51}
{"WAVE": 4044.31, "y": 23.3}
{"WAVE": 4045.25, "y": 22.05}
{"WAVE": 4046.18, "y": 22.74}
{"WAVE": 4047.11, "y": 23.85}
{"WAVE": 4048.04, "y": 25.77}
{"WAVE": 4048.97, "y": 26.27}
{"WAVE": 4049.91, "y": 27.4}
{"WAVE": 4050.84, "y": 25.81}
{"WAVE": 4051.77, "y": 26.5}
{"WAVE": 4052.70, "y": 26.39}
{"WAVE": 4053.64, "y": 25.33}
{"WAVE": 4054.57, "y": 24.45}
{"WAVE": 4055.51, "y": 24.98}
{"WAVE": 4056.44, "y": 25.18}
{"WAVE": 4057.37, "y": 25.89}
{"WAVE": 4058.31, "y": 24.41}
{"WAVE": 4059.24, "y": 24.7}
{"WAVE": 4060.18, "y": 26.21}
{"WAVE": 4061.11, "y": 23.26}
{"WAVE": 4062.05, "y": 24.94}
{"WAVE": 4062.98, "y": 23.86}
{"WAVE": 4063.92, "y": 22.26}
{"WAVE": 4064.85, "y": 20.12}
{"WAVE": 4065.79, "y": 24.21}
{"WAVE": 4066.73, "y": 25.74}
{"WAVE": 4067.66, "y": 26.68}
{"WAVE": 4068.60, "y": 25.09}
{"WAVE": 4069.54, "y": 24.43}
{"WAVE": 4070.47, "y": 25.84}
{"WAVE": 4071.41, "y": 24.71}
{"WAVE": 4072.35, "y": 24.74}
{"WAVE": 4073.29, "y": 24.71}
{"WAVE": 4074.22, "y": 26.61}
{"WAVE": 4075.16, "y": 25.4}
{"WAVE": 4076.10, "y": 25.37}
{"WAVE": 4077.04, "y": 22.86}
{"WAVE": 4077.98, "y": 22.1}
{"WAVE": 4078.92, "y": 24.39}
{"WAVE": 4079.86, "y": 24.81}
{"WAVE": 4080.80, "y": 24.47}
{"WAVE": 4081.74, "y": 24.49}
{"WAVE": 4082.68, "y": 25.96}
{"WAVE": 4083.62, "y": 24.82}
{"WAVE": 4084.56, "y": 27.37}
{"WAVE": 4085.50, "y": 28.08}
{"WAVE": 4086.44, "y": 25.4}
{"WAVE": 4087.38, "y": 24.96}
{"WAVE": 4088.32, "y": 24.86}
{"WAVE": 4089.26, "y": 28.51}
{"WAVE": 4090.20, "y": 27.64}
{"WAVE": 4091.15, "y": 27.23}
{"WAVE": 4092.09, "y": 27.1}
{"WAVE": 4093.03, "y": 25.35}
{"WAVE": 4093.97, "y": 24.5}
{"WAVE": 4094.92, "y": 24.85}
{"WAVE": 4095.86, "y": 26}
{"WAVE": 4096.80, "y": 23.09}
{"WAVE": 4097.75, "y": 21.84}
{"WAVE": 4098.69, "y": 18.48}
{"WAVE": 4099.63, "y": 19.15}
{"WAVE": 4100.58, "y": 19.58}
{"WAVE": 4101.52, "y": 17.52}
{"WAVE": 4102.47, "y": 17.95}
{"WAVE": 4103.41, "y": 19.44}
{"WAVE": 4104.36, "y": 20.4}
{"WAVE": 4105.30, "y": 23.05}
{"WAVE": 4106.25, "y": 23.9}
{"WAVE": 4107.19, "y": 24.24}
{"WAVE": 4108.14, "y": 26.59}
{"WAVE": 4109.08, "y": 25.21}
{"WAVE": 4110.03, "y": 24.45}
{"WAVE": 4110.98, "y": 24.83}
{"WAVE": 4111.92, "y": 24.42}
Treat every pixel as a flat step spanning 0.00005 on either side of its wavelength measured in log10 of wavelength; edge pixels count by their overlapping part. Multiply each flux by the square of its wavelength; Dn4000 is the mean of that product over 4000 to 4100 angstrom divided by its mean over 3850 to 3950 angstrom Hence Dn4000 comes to 1.75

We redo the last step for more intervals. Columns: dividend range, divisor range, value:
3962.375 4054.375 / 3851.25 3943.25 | 1.58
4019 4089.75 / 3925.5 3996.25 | 1.57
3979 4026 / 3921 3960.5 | 1.61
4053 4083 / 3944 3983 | 1.52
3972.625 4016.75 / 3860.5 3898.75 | 1.66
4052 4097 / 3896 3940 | 1.71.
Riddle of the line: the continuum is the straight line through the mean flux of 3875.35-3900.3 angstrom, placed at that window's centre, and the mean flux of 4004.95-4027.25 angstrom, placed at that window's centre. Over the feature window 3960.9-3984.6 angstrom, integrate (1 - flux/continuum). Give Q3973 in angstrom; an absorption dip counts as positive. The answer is 8.49 angstrom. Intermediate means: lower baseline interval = 15.2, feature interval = 14.7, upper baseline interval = 26.7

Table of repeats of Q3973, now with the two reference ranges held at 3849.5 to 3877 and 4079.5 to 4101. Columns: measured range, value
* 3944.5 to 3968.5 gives 1.2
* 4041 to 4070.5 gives -2.0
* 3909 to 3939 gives 4.0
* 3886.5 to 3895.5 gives 0.6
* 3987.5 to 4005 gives -3.8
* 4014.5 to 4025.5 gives -2.5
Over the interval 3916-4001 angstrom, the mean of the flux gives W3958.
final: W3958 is 17.5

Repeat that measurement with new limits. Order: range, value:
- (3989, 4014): 25.8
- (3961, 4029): 22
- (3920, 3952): 14.7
